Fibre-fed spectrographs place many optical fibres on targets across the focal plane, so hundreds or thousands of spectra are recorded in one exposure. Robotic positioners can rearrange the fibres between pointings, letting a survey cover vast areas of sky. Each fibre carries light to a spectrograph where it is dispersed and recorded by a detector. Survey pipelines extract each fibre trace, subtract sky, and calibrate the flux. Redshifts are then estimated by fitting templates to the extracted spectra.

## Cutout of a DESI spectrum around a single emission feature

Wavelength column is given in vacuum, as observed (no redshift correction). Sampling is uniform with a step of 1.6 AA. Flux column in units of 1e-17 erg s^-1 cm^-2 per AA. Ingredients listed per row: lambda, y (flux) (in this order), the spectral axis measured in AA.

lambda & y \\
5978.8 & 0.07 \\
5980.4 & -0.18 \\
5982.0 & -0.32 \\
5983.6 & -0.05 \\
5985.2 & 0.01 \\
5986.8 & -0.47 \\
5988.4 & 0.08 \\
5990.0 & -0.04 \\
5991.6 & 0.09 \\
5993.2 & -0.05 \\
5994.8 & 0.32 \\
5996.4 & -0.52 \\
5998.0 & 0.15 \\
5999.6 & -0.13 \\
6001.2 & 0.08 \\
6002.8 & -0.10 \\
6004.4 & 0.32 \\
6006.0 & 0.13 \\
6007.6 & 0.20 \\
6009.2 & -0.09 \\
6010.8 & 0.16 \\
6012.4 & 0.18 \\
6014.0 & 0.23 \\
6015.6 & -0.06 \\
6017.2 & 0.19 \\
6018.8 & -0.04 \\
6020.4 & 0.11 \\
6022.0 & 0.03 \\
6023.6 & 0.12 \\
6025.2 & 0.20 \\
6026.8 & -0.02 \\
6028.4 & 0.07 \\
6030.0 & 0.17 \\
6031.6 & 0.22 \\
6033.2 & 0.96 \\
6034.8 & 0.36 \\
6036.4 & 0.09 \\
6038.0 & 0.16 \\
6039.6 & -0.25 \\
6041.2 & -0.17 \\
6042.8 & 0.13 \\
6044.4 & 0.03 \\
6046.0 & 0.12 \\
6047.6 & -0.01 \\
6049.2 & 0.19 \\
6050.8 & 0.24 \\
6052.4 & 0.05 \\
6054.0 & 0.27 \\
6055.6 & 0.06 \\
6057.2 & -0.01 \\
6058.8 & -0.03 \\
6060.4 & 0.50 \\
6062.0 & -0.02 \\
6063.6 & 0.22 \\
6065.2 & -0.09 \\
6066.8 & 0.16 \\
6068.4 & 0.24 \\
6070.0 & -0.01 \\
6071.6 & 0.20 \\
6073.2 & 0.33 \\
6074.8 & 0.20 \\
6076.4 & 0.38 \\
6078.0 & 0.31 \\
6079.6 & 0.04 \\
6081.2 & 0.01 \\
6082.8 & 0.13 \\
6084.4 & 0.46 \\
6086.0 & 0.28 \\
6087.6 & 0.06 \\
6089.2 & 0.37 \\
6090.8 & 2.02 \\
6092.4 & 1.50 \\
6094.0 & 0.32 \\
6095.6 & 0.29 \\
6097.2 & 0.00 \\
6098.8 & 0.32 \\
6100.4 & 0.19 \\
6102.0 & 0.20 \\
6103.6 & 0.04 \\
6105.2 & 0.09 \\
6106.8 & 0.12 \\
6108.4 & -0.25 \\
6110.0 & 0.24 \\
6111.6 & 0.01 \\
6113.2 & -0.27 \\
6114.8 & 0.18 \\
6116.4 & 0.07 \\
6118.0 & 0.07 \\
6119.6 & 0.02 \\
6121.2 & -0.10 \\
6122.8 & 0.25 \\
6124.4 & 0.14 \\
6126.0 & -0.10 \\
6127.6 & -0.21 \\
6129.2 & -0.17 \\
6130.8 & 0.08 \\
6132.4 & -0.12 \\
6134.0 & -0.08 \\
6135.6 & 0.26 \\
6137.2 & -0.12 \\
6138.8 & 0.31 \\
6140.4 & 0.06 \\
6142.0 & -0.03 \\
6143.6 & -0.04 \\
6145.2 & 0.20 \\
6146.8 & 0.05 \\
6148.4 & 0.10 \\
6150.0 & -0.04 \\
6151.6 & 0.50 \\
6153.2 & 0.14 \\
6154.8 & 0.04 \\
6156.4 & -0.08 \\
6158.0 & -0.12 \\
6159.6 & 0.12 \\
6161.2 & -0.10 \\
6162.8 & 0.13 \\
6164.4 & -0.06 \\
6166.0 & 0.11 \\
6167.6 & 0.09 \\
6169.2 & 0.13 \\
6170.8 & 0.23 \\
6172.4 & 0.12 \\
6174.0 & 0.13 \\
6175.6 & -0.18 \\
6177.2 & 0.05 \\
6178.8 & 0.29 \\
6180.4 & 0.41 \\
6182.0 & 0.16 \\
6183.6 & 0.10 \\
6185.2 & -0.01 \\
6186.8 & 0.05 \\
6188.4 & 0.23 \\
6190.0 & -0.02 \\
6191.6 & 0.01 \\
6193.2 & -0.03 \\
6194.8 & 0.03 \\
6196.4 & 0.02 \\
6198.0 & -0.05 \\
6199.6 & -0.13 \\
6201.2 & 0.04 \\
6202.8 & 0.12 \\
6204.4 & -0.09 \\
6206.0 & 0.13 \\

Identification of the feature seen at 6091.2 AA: [O III] 5007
